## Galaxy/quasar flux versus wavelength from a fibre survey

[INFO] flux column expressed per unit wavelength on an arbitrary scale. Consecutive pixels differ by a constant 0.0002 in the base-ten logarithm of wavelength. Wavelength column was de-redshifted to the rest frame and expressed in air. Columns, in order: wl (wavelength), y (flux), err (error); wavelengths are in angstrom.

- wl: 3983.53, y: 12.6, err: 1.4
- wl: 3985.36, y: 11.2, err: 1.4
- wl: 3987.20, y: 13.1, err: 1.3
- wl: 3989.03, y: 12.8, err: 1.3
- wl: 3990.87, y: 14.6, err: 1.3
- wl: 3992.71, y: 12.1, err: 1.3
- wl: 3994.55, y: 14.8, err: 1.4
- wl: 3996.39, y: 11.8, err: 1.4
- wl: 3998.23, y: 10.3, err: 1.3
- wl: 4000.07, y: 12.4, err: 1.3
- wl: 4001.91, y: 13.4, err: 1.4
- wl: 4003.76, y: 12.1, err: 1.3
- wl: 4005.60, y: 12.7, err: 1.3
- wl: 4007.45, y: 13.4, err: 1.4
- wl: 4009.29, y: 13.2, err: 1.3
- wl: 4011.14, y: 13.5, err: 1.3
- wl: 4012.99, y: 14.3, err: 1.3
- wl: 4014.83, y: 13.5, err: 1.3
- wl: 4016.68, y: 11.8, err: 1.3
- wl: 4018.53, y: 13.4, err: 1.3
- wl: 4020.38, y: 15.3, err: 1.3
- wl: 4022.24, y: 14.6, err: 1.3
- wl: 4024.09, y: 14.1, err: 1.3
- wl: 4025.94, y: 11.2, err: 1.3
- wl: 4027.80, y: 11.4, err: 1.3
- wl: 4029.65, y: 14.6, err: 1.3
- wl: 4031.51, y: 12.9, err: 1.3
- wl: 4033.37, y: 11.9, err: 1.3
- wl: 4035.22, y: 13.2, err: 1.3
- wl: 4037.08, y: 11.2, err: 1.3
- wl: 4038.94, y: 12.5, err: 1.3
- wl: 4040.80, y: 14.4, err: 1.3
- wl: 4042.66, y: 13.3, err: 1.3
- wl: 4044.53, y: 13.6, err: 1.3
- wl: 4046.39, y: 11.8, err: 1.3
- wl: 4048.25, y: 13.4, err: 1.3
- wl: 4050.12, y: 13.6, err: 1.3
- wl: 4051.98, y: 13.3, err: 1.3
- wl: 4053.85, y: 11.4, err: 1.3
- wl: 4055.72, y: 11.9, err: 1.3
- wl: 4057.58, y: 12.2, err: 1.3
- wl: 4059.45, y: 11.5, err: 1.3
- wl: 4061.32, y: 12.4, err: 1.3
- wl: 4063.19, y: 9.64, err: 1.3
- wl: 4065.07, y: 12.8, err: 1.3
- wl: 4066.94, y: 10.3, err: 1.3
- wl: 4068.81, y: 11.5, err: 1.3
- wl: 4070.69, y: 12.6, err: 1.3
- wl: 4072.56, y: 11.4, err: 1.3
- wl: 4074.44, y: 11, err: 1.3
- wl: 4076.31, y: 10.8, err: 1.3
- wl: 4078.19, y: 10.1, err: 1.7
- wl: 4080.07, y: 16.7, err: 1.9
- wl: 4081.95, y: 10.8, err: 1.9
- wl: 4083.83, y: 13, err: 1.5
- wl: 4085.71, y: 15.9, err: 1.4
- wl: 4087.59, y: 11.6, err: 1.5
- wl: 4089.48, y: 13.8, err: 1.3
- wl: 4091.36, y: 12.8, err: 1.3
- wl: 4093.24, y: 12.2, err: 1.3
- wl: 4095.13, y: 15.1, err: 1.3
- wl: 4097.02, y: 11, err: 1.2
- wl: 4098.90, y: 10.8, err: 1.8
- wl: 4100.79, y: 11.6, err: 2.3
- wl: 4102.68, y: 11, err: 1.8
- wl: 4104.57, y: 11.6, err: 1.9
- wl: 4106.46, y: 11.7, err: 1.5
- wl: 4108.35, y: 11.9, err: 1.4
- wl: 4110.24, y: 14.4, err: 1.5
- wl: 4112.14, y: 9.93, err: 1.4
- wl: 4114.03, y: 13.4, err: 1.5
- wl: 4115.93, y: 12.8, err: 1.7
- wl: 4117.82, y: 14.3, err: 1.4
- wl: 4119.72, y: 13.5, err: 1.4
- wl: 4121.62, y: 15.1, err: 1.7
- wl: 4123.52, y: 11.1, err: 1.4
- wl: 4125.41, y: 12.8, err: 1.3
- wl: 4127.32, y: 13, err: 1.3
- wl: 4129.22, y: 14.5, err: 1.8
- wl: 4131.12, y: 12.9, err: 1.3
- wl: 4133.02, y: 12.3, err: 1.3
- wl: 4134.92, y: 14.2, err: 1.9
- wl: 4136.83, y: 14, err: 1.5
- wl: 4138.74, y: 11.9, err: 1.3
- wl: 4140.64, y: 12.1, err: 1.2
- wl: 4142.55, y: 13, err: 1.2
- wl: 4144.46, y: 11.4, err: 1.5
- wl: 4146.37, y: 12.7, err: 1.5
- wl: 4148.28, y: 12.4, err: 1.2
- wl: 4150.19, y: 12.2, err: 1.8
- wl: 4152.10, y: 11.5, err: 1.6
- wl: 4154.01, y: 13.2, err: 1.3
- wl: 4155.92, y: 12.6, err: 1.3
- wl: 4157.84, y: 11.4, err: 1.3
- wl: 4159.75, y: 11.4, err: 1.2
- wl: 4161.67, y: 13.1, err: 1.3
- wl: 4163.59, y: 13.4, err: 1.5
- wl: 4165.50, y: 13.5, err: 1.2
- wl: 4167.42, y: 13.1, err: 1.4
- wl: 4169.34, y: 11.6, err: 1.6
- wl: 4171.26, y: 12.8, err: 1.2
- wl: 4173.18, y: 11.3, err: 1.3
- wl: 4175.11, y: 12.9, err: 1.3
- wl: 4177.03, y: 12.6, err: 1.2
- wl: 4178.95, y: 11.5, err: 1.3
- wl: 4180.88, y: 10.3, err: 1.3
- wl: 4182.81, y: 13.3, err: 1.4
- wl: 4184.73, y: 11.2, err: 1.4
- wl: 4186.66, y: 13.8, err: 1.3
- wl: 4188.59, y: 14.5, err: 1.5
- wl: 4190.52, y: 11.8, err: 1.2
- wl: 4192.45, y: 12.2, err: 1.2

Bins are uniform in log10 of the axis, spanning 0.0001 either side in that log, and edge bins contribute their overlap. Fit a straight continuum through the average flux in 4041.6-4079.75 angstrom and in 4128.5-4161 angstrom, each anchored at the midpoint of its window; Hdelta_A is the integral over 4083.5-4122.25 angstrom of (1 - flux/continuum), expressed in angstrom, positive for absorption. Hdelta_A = -1.3 angstrom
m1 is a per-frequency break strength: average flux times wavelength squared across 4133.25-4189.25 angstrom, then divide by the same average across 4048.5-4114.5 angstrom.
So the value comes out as 1.07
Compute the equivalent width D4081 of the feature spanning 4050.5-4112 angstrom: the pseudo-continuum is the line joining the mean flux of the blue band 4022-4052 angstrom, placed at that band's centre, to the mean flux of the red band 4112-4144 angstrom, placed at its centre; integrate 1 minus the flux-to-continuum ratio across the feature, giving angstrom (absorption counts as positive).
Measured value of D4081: 4.1 angstrom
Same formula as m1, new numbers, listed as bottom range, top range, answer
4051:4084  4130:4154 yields 1.10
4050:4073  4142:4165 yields 1.09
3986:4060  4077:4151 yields 1.03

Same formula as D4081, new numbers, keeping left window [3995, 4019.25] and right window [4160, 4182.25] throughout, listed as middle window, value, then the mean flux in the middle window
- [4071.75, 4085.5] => 0.5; 12.2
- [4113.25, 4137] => -1.7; 13.4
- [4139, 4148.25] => 0.1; 12.3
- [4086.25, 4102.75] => 0.3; 12.4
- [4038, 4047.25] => -0.3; 13.1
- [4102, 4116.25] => 0.5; 12.1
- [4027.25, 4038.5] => 0.1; 12.6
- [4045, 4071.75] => 1.3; 12.1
